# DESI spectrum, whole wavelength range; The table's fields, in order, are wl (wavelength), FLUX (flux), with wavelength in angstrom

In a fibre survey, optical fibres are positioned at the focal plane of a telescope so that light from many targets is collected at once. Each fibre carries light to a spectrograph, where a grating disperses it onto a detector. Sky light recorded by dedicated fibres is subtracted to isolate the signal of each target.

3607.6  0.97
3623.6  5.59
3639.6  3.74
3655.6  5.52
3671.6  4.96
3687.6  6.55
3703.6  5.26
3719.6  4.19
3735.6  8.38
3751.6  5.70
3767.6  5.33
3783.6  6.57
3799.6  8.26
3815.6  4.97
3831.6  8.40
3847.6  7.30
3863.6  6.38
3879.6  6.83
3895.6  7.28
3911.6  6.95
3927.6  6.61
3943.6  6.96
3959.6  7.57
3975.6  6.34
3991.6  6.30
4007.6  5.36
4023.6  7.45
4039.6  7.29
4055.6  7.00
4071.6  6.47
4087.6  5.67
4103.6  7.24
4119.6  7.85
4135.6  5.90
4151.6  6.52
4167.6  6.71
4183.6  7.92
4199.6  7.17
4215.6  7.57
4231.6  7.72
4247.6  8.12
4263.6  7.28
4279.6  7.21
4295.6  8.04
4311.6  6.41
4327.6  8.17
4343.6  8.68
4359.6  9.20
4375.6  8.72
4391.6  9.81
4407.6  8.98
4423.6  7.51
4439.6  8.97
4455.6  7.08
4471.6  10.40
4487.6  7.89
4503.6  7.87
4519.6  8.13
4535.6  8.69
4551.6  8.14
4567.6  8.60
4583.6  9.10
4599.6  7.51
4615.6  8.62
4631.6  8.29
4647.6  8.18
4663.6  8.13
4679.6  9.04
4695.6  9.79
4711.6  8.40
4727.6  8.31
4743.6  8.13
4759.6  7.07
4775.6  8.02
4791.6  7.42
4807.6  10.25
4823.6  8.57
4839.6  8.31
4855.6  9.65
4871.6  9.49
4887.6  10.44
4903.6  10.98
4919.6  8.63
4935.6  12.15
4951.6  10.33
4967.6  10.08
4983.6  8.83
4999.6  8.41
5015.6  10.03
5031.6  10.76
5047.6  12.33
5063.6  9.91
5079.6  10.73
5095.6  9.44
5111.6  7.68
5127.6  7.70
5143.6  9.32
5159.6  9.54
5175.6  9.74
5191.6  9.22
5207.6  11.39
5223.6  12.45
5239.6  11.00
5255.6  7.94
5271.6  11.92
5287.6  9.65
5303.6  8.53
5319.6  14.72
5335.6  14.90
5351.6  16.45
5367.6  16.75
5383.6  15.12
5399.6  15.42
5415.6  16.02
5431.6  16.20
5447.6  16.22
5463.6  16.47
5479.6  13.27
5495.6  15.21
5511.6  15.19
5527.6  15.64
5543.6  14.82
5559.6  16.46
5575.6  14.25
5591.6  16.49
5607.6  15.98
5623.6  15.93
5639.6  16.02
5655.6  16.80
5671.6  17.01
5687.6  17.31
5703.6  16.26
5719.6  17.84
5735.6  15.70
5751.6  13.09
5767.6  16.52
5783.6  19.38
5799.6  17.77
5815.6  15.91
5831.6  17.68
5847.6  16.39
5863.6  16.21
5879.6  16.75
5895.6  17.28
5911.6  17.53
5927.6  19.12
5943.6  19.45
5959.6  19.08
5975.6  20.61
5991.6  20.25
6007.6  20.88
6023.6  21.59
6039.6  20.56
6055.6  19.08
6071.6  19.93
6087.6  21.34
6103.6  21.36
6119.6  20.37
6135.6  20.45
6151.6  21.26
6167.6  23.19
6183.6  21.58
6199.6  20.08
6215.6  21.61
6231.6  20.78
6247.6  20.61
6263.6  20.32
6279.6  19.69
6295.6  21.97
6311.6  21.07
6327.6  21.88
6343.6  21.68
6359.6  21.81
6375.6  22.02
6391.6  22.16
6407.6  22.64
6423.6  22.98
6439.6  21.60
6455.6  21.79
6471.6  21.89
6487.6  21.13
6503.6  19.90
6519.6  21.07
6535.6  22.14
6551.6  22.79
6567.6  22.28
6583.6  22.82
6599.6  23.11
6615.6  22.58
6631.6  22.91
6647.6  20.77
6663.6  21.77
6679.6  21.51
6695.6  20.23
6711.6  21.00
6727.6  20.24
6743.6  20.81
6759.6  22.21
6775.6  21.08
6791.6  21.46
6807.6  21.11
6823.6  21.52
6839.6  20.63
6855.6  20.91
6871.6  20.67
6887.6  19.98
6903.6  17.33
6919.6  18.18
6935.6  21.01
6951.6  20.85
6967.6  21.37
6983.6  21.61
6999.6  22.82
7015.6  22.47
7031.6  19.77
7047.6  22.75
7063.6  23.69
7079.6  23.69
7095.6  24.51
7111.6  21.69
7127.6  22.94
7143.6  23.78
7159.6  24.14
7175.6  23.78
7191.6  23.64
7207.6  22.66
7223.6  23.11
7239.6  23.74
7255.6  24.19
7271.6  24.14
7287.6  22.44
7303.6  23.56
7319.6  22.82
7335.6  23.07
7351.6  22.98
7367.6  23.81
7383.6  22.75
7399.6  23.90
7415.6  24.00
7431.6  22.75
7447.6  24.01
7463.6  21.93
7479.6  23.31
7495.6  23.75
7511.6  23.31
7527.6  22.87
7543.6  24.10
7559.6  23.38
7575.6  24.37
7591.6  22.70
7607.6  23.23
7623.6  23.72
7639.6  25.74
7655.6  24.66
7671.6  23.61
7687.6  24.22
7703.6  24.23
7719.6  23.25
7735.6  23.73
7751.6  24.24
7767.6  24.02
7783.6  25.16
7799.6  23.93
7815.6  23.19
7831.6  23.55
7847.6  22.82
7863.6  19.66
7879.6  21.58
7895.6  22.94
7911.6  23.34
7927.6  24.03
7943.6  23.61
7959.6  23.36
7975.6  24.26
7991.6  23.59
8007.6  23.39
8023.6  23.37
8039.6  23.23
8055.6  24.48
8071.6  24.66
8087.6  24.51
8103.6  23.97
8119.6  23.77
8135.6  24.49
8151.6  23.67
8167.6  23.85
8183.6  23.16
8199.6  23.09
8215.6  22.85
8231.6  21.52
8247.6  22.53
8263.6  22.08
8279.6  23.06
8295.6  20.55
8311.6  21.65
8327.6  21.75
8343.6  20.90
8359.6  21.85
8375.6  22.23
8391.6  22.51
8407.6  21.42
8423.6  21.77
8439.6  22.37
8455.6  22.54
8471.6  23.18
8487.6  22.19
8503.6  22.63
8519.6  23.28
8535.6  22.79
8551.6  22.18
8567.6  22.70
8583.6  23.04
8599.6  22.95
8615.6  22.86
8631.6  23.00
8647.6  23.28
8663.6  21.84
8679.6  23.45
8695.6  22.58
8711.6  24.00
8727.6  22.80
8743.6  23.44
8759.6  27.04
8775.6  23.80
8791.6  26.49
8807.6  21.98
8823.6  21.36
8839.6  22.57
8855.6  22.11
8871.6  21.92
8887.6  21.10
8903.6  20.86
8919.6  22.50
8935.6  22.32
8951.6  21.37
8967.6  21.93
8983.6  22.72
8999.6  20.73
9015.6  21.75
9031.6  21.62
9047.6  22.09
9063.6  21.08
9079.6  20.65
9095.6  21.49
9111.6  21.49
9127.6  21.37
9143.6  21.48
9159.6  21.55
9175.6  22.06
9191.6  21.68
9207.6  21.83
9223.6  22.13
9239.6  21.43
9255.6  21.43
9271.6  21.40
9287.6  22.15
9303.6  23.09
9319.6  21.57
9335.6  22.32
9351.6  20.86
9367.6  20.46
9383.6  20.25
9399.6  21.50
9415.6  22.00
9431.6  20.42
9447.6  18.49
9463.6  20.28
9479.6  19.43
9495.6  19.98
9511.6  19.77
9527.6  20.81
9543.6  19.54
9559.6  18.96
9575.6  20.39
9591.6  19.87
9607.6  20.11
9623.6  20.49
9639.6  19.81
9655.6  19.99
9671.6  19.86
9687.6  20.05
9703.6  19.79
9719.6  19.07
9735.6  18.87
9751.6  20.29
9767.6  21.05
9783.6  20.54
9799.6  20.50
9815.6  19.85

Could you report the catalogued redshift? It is 0.33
